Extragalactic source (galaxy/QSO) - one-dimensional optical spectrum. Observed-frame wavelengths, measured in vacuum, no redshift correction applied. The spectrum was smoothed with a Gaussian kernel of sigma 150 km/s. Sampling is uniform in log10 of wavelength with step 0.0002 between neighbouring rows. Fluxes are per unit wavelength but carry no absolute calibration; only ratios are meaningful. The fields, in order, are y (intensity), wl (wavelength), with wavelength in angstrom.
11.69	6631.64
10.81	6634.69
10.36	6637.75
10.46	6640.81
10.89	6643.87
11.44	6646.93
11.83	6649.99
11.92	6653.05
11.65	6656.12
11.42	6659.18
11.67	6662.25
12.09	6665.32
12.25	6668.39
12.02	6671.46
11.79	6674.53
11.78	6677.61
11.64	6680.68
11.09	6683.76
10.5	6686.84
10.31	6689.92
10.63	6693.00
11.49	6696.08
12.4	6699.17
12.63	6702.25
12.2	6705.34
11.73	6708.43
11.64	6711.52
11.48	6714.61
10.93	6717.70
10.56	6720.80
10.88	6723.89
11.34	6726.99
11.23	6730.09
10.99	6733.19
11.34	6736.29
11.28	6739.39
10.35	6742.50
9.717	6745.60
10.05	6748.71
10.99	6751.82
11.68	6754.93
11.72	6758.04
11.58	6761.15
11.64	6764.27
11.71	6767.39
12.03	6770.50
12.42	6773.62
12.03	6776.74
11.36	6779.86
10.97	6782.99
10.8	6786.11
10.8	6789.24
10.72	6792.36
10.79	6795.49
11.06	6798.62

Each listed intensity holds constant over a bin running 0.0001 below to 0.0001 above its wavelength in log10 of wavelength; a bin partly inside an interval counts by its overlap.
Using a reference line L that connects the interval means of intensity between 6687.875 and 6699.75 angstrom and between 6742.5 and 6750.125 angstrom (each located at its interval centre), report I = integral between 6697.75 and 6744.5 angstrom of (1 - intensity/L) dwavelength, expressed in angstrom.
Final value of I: -3.9 angstrom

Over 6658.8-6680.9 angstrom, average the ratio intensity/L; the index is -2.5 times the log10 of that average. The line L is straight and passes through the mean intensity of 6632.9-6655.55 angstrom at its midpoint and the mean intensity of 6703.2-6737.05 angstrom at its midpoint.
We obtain -0.06 mag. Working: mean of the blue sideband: 11.1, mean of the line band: 11.9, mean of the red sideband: 11.3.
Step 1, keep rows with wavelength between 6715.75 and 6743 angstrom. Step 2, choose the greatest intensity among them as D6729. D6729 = 11.34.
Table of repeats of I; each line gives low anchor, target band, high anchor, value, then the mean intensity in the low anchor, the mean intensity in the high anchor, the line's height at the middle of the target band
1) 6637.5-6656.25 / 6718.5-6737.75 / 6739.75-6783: 0.4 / 11.2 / 11.3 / 11.3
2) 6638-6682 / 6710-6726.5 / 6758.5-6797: 0.6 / 11.6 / 11.4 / 11.5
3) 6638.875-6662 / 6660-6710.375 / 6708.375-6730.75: -1.6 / 11.4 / 11.2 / 11.3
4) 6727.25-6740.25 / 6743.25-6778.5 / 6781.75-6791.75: -1.2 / 11.2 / 10.8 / 11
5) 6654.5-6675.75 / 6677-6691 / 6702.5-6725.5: 0.8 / 11.8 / 11.4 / 11.7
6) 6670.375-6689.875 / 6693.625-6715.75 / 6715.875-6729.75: -1.5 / 11.4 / 11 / 11.1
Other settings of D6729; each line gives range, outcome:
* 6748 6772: 12.03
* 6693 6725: 12.63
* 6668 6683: 12.25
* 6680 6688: 11.64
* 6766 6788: 12.42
